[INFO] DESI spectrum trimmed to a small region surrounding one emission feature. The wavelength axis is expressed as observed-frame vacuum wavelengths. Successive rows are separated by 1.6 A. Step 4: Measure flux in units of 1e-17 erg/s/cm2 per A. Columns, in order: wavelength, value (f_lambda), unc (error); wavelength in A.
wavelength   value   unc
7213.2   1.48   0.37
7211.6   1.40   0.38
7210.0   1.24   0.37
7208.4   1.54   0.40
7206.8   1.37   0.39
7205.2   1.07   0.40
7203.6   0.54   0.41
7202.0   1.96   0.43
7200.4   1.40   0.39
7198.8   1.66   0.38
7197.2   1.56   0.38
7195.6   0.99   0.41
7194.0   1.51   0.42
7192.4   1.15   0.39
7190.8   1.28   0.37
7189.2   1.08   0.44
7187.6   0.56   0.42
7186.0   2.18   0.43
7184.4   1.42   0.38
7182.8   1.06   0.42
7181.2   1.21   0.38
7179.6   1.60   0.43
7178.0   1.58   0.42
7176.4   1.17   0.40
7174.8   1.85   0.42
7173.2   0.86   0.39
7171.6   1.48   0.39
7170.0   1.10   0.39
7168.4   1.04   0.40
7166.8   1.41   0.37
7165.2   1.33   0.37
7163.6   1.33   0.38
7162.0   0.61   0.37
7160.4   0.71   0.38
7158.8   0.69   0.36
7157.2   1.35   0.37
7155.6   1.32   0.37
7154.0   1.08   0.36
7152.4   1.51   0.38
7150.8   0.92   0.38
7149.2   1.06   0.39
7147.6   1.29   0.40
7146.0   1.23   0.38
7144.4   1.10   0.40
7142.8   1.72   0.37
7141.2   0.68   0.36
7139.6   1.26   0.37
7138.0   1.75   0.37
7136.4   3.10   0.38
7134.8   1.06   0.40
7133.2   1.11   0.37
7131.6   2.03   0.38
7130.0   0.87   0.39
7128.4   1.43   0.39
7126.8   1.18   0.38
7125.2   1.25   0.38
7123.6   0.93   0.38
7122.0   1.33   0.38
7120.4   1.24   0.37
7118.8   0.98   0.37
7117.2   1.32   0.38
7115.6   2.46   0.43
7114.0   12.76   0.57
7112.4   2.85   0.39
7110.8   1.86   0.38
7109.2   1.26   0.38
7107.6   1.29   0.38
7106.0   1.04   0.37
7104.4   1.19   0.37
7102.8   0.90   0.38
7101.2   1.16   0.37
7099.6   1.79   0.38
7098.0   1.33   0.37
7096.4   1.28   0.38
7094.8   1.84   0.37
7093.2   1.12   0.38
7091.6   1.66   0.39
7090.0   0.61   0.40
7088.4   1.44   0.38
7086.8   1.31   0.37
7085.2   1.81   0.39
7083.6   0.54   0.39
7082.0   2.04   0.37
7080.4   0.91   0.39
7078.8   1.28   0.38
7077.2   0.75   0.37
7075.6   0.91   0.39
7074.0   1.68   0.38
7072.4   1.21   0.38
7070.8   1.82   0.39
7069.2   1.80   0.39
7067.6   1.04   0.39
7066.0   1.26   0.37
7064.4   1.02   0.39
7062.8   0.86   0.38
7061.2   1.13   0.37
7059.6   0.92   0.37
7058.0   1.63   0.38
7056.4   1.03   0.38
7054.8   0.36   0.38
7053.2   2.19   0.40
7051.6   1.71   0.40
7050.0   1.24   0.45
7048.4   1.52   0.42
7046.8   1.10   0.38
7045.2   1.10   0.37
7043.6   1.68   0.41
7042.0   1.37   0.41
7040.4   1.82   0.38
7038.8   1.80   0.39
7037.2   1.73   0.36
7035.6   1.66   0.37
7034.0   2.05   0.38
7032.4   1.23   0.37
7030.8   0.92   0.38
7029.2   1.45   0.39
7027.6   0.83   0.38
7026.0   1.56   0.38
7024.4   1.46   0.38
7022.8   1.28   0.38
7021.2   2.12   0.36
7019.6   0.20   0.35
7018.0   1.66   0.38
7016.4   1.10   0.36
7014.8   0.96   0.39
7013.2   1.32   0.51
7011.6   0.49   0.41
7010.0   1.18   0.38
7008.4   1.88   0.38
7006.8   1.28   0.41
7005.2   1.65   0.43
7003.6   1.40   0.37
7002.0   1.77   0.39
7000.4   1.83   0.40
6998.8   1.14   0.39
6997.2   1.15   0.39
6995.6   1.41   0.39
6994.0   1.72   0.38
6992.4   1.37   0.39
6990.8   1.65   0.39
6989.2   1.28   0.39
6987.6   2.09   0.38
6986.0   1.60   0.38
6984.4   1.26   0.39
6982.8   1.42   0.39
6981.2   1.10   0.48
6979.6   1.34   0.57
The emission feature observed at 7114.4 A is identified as H-alpha 6563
